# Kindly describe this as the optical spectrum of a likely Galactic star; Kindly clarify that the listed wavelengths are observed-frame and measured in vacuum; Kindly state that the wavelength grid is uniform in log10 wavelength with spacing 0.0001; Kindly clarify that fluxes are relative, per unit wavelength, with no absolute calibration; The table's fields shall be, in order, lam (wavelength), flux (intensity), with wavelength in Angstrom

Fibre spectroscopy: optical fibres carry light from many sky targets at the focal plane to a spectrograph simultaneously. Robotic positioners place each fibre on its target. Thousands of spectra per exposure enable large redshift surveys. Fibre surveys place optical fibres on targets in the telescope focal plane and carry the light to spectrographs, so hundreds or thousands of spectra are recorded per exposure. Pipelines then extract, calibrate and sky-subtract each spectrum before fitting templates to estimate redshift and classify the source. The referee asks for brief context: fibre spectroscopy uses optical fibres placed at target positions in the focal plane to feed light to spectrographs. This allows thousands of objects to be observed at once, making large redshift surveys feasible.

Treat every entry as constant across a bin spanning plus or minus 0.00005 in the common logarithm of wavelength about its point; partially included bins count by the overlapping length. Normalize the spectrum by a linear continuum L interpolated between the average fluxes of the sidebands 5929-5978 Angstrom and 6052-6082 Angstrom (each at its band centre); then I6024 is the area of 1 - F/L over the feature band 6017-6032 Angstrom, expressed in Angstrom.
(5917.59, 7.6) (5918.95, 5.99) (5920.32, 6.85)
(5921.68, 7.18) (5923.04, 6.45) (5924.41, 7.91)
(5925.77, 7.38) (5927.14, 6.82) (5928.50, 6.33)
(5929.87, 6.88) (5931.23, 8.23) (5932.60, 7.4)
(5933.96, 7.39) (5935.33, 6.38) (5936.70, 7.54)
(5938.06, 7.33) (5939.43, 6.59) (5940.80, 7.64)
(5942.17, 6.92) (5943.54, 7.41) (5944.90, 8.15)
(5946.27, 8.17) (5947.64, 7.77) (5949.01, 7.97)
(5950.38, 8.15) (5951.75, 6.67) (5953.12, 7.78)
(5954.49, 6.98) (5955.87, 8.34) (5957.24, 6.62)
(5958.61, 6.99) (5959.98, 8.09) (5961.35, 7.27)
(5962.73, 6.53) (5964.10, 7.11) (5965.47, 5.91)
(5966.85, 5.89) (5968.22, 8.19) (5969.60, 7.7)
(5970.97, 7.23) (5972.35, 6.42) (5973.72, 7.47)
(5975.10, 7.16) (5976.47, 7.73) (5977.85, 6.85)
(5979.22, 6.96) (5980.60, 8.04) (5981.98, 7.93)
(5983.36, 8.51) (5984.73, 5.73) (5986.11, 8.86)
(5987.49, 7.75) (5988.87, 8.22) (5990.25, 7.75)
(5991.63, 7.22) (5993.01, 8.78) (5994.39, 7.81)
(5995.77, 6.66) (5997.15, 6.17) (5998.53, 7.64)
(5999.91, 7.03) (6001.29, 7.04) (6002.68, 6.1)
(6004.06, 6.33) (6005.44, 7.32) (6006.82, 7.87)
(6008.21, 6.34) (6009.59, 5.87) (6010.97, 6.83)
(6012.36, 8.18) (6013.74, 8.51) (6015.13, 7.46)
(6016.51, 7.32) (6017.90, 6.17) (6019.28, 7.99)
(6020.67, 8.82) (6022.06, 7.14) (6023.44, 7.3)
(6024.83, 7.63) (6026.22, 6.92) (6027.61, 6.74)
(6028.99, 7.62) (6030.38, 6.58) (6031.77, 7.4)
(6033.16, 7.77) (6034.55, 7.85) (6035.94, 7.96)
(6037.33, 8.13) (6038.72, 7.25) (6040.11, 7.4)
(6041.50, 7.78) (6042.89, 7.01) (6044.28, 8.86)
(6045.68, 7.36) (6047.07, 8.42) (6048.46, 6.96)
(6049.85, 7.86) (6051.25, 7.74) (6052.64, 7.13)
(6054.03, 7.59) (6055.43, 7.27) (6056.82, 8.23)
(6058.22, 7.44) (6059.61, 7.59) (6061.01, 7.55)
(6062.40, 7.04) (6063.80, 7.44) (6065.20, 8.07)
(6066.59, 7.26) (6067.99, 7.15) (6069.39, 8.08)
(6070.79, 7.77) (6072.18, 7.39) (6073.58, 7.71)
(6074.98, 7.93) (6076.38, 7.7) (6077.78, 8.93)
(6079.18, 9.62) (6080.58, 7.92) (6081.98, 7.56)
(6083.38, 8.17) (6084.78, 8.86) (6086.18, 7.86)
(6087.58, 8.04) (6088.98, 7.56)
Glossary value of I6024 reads 0.6 Angstrom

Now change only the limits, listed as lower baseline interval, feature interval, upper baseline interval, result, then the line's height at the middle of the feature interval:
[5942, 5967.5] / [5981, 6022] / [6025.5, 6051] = 0.3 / 7.44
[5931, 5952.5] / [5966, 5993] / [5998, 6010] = -1.5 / 7.09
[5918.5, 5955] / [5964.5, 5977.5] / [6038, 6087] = 0.6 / 7.41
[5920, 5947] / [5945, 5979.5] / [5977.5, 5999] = 0.6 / 7.42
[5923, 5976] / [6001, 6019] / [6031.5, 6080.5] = 1.2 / 7.54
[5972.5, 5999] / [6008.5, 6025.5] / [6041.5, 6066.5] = 0.3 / 7.56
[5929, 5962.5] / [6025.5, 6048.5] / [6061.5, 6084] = 0.6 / 7.73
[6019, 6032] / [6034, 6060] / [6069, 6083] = 0.0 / 7.68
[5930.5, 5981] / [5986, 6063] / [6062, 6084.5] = 2.1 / 7.65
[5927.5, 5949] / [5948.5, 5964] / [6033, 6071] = 0.0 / 7.4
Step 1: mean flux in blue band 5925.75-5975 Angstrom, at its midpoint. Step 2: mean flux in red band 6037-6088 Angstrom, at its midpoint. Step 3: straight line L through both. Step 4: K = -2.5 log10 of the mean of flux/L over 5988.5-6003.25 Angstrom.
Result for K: 0.026 mag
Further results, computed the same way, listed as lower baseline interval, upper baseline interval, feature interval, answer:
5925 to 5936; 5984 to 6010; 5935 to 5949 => -0.047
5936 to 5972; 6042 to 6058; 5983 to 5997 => -0.028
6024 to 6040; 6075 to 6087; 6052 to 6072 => 0.060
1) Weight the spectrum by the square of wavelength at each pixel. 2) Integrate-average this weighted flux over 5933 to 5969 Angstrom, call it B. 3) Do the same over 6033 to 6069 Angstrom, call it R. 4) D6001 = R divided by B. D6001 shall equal 1.1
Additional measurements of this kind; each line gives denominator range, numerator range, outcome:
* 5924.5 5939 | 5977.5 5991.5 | 1.08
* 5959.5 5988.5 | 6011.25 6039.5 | 1.05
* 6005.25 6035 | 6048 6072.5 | 1.04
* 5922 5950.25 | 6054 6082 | 1.11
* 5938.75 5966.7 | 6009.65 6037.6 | 1.04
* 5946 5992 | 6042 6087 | 1.09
